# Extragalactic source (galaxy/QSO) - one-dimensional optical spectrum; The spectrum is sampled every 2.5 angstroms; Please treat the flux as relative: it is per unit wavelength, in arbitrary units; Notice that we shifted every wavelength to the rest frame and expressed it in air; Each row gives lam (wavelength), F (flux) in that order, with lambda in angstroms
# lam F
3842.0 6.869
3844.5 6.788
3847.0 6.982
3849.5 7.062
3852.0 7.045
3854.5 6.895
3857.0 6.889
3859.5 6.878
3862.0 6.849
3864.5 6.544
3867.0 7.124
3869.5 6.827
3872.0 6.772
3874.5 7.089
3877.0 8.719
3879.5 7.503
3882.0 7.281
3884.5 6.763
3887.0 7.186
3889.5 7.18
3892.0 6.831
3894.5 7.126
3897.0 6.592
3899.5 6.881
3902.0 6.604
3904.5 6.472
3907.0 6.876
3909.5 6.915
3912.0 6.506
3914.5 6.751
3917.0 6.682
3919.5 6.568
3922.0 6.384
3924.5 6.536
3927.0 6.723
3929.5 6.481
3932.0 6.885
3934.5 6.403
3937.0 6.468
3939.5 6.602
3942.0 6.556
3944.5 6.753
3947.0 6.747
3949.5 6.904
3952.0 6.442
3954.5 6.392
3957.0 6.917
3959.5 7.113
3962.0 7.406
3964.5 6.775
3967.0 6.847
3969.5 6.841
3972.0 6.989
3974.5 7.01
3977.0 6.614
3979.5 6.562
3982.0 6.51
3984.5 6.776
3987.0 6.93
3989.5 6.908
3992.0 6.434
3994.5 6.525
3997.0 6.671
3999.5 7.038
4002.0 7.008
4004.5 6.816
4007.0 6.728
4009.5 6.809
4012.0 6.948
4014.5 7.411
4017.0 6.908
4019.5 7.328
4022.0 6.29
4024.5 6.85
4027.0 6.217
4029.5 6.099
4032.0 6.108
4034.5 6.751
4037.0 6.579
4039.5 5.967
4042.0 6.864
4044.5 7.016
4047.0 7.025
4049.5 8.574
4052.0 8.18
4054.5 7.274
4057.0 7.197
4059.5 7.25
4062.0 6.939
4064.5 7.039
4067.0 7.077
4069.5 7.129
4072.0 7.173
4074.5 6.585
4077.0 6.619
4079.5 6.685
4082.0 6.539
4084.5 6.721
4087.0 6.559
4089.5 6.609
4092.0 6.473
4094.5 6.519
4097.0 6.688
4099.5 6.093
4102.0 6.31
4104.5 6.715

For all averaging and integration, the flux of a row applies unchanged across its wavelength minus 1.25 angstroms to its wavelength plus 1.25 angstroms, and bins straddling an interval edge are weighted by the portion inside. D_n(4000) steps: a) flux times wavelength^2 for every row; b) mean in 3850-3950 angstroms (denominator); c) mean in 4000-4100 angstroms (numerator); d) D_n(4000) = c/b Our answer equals 1.1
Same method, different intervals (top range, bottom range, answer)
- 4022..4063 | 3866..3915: 1.07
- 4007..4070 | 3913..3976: 1.08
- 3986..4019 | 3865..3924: 1.05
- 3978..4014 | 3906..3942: 1.06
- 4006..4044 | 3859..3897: 1.01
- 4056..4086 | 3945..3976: 1.06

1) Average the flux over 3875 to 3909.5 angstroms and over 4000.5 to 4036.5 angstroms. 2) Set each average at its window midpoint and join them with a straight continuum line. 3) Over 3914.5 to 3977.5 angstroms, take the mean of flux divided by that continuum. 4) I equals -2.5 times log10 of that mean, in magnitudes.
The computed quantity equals 0.03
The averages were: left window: 7.07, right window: 6.73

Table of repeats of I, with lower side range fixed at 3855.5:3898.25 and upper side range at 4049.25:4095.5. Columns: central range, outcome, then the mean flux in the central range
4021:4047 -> 0.08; 6.5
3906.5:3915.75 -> 0.05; 6.75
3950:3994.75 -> 0.04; 6.79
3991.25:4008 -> 0.04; 6.76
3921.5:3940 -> 0.08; 6.57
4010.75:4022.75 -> 0.00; 7.01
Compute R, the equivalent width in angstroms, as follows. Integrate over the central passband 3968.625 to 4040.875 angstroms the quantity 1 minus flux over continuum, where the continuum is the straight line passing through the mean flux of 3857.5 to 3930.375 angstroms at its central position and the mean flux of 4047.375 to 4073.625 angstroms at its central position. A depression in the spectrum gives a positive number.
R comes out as 4.9 angstroms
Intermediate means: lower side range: 6.89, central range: 6.71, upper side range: 7.36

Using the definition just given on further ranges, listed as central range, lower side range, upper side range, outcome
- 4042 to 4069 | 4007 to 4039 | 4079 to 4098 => -2.8 angstroms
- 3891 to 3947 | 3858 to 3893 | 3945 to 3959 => 1.8 angstroms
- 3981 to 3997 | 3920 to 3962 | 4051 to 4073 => 0.5 angstroms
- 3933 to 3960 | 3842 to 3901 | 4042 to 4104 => 1.3 angstroms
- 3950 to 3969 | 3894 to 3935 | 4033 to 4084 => -0.2 angstroms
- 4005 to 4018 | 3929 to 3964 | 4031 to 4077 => -0.1 angstroms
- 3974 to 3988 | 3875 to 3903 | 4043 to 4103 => 0.7 angstroms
